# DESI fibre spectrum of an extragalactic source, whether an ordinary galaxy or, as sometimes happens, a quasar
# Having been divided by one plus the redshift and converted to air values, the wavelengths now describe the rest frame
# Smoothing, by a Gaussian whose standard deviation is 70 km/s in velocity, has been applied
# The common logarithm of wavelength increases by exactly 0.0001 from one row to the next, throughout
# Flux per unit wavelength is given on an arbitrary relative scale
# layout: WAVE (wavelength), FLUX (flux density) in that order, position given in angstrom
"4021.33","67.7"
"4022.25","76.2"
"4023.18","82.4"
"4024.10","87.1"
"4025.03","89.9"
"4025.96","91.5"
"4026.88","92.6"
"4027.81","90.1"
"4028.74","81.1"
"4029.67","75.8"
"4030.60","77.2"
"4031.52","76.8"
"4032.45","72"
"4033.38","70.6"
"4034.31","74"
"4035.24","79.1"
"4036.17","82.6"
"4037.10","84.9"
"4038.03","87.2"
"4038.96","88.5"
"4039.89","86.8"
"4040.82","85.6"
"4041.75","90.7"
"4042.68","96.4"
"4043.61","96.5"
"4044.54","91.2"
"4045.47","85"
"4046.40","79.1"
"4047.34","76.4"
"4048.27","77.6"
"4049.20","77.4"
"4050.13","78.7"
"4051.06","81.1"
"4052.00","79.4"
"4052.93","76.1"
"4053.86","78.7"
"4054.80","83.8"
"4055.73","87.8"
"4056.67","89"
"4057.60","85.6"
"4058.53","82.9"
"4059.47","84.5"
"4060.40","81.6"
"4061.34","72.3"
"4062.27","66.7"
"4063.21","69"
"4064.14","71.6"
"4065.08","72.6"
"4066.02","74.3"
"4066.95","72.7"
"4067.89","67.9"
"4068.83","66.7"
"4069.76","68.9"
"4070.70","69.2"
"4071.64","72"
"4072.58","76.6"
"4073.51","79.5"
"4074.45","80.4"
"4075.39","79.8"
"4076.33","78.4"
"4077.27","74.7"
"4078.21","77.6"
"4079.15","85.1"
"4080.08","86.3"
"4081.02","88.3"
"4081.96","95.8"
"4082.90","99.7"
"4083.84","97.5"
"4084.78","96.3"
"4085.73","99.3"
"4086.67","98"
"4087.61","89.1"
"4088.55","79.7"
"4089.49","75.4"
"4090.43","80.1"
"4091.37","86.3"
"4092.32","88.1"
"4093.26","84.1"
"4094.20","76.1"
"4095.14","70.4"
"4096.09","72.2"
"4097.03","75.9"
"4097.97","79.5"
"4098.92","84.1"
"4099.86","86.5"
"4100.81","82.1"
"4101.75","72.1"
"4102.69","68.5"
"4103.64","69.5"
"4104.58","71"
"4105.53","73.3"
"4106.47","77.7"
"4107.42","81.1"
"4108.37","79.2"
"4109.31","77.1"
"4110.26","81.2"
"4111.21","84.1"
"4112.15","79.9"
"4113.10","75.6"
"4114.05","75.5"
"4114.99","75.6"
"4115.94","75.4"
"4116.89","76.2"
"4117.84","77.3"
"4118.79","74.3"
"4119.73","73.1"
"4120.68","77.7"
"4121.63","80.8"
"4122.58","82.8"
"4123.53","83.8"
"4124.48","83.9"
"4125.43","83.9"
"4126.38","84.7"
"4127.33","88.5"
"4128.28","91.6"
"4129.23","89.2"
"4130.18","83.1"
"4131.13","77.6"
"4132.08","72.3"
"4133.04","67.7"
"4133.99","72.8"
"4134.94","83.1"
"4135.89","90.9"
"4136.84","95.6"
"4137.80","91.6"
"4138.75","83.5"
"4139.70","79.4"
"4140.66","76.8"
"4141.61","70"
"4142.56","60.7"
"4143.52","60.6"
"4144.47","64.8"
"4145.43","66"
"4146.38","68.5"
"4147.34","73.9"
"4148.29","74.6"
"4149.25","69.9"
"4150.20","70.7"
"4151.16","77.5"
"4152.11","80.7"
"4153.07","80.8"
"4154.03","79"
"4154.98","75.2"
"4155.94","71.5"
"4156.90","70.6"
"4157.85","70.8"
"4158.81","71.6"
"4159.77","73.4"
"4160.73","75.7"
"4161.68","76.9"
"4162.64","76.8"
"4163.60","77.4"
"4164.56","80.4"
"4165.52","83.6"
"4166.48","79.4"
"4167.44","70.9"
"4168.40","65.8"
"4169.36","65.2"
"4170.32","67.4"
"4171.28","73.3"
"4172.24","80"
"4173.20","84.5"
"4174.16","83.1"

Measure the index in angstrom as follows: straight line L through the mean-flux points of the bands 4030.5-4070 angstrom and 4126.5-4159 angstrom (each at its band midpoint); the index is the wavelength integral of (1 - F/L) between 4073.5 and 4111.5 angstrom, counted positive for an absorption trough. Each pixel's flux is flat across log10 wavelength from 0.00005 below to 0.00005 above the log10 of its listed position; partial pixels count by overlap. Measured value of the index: -1.8 angstrom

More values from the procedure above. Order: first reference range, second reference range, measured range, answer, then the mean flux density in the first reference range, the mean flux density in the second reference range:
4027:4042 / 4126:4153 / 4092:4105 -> 0.3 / 81.5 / 77.4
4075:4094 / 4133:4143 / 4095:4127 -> 2.1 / 86.9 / 79.9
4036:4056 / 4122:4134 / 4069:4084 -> 0.4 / 84.2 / 82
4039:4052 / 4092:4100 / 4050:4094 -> 0.4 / 84.7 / 79.3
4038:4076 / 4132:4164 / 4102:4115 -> 0.1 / 79.6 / 75.1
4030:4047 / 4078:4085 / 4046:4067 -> 2.0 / 83.4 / 91.2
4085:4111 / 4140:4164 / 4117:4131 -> -1.1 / 80.1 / 72.6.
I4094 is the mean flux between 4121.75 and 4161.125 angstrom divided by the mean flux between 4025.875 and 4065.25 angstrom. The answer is 0.9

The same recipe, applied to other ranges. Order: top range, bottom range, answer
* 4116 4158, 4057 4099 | 0.97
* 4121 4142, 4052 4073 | 1.08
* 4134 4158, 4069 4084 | 0.93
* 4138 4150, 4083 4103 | 0.85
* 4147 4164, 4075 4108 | 0.91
